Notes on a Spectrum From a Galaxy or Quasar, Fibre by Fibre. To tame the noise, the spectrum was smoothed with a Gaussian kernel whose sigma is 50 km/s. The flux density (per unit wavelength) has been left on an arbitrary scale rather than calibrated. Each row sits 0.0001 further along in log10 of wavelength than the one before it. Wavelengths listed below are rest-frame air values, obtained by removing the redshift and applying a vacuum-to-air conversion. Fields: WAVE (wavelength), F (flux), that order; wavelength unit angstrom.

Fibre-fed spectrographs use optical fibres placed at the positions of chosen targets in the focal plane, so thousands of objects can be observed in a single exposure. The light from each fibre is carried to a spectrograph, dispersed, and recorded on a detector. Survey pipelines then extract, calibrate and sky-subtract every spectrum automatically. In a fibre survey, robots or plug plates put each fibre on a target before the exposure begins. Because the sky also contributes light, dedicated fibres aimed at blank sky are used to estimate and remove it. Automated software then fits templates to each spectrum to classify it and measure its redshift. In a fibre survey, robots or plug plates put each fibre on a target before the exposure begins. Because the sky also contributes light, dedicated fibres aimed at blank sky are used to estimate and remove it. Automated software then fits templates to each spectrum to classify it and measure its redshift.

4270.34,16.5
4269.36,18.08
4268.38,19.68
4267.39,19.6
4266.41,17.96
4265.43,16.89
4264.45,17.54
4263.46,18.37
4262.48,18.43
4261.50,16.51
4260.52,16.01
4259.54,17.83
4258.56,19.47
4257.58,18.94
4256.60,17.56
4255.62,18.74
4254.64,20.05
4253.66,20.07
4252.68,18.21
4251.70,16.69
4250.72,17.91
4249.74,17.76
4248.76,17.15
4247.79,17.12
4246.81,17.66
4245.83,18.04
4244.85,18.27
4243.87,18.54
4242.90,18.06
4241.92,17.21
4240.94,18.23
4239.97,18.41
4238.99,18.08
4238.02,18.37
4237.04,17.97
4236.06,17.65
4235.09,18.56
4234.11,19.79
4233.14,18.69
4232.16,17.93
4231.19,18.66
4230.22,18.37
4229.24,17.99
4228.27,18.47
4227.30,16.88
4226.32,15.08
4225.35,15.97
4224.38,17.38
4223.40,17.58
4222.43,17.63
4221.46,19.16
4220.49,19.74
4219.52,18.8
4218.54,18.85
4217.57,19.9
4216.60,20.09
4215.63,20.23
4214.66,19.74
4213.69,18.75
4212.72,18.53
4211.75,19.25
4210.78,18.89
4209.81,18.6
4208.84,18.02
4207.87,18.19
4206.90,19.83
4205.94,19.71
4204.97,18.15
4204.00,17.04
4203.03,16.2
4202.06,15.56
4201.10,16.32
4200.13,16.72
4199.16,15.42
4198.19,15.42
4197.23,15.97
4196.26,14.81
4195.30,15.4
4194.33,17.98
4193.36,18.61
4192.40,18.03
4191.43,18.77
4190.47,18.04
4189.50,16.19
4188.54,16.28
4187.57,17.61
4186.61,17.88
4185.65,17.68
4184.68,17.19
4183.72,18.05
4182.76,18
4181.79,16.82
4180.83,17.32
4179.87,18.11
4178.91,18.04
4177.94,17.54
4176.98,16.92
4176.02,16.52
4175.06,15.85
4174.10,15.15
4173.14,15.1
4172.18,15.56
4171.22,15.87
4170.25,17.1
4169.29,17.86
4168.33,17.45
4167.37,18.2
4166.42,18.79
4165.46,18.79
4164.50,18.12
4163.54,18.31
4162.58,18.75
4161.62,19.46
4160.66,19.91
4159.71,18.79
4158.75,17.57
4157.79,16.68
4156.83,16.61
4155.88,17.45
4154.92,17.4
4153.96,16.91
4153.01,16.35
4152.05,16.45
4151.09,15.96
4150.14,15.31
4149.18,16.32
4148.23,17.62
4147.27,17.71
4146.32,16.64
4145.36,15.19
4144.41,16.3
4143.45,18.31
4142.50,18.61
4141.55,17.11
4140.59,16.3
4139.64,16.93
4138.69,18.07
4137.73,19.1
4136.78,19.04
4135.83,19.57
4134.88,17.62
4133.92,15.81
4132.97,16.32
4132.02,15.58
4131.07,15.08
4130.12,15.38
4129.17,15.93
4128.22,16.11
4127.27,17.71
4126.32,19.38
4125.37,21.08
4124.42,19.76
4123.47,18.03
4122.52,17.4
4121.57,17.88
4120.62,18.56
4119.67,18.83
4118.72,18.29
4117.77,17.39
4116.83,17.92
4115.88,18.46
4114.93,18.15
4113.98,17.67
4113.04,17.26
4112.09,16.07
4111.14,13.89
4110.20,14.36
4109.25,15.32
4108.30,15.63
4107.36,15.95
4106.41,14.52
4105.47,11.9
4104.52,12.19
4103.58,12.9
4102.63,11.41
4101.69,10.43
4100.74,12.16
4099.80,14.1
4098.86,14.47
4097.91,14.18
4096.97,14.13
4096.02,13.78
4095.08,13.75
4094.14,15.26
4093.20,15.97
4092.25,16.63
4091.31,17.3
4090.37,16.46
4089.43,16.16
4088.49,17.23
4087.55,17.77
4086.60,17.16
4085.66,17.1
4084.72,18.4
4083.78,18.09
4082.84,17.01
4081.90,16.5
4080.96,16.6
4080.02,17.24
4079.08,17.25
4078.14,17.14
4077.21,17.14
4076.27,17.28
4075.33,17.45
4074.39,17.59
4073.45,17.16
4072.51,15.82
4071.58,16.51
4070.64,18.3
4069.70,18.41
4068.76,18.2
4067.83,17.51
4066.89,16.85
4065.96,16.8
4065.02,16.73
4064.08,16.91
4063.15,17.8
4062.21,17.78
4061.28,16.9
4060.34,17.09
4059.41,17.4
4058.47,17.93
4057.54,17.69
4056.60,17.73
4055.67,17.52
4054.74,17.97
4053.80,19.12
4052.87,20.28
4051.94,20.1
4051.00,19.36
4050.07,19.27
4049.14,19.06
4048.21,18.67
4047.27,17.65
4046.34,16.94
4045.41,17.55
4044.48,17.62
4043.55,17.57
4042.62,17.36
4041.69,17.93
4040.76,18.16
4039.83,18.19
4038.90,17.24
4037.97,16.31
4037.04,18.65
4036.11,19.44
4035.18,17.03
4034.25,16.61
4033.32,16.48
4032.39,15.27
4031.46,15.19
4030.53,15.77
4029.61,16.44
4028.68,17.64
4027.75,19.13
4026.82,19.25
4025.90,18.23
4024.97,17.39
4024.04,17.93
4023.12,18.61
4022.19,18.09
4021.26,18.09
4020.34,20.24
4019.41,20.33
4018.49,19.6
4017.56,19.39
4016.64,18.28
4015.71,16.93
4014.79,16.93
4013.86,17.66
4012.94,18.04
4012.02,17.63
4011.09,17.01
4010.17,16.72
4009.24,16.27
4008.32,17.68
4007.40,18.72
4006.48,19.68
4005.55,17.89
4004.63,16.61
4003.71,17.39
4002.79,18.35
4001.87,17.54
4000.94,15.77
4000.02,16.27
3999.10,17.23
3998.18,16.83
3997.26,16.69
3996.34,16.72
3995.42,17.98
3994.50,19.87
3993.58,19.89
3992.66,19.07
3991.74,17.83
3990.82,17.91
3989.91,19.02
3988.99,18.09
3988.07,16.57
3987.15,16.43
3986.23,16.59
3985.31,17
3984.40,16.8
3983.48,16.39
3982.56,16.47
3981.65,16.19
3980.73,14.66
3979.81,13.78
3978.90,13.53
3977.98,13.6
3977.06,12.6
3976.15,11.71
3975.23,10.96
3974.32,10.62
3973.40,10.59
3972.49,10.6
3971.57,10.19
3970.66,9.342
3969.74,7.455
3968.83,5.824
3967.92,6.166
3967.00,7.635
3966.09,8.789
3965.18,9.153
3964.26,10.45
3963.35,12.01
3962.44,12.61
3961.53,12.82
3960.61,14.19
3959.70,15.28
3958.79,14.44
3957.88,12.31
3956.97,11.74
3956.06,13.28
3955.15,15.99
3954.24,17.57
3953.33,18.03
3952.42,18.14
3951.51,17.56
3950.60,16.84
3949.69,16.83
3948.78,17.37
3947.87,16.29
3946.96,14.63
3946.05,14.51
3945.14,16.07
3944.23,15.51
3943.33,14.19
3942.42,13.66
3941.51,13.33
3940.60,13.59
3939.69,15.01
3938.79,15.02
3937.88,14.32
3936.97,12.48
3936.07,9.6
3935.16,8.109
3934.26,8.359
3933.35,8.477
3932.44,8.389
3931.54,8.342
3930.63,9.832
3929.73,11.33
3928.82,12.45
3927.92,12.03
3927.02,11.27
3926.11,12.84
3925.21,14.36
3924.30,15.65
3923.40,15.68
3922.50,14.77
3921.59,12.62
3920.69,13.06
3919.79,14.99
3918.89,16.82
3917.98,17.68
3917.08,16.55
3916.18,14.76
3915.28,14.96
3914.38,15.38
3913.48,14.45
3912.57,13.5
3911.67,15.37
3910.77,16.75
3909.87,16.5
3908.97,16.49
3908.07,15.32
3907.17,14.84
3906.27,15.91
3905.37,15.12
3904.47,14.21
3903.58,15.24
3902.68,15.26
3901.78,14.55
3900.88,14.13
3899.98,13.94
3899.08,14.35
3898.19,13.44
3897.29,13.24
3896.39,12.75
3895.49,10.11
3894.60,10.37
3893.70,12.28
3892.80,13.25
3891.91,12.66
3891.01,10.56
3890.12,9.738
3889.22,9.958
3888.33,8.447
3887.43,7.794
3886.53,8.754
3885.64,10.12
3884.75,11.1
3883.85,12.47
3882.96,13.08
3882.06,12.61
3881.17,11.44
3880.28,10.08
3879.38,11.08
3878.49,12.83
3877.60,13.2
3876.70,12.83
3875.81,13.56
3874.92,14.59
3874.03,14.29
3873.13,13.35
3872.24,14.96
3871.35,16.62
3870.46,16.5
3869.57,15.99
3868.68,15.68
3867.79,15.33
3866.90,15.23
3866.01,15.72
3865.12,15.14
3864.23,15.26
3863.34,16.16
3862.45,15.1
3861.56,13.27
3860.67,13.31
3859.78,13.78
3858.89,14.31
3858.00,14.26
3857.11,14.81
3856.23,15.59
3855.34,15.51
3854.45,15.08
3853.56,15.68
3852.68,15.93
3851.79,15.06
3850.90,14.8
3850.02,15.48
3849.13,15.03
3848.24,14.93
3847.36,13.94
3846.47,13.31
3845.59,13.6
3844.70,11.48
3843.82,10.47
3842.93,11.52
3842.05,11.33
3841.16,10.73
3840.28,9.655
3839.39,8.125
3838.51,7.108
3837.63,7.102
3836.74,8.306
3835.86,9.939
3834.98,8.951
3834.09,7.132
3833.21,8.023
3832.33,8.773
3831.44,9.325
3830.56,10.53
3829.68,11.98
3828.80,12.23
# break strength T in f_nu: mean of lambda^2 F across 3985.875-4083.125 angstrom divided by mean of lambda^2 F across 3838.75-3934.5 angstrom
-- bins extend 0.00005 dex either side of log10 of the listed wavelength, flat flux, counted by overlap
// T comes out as 1.42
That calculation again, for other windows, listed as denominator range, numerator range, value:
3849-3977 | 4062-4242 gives 1.45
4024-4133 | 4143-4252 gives 1.11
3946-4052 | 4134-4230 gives 1.19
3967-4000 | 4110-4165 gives 1.29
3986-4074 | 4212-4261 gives 1.14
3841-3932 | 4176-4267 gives 1.54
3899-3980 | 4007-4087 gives 1.40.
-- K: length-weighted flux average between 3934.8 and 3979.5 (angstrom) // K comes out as 12.9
